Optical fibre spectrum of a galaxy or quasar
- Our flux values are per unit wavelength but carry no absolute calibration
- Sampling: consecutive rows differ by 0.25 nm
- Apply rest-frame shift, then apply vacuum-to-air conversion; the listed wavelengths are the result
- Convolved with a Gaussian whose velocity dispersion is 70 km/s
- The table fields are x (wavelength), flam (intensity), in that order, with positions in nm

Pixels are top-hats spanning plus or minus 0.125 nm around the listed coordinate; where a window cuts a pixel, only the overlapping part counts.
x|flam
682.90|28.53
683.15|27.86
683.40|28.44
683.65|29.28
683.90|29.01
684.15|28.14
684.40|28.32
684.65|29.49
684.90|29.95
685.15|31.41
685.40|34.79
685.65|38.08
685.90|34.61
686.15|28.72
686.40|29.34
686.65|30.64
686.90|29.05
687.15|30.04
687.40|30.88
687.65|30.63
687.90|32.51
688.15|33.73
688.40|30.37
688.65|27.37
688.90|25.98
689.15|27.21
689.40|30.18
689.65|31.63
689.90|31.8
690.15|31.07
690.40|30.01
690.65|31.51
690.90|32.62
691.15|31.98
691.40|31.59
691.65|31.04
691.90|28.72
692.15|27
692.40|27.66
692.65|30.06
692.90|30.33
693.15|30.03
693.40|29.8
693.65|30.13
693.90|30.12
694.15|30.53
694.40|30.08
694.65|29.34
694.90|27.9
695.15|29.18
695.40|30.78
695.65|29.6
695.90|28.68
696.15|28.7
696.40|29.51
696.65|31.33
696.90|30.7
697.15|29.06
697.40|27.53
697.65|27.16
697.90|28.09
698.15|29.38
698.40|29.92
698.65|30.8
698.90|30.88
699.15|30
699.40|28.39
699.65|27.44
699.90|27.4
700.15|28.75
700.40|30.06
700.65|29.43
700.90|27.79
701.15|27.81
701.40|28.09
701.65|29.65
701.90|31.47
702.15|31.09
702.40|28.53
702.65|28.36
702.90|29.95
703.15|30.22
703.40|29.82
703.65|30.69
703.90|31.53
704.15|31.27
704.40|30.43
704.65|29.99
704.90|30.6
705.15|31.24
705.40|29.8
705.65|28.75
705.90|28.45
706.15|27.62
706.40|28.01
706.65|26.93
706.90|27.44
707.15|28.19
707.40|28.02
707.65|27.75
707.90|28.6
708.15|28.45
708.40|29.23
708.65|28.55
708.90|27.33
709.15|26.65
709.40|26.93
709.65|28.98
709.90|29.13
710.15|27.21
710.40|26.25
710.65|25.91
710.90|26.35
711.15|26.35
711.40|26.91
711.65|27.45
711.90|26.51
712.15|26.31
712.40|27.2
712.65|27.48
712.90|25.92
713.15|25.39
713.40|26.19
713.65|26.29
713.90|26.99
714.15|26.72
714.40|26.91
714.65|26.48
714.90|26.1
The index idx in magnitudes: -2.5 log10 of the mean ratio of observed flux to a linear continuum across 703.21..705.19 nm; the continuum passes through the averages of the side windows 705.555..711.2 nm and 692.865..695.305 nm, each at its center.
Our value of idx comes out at -0.09 mag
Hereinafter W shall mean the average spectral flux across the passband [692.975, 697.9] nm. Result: 29.5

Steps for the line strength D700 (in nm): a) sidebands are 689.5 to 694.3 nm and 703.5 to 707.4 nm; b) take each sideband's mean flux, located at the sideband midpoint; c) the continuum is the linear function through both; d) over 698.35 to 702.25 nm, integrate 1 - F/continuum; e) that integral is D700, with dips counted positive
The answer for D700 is 0.06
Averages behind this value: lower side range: 30.4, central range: 29.3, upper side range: 29.4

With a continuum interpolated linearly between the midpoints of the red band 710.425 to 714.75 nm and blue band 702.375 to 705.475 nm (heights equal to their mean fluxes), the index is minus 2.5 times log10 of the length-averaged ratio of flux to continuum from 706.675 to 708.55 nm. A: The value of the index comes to 0.02 mag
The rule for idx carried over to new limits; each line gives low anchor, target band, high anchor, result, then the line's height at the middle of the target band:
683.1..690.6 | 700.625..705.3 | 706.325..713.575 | -0.06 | 28.2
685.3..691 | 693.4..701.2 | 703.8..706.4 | 0.04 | 30.4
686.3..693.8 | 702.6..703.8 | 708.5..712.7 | -0.06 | 28.2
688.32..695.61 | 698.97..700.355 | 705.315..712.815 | 0.01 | 28.8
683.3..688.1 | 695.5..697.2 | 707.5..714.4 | -0.02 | 29.2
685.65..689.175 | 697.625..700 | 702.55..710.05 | 0.02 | 29.5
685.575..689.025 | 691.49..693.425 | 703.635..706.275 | 0.04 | 30.5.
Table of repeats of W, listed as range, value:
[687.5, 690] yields 30.1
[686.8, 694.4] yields 30.2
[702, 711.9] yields 28.6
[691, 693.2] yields 29.8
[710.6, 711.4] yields 26.3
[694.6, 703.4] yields 29.2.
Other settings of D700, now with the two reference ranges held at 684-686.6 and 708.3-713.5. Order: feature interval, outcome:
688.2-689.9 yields 0.08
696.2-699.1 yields -0.03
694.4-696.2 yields 0.02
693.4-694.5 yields -0.01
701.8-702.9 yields -0.05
